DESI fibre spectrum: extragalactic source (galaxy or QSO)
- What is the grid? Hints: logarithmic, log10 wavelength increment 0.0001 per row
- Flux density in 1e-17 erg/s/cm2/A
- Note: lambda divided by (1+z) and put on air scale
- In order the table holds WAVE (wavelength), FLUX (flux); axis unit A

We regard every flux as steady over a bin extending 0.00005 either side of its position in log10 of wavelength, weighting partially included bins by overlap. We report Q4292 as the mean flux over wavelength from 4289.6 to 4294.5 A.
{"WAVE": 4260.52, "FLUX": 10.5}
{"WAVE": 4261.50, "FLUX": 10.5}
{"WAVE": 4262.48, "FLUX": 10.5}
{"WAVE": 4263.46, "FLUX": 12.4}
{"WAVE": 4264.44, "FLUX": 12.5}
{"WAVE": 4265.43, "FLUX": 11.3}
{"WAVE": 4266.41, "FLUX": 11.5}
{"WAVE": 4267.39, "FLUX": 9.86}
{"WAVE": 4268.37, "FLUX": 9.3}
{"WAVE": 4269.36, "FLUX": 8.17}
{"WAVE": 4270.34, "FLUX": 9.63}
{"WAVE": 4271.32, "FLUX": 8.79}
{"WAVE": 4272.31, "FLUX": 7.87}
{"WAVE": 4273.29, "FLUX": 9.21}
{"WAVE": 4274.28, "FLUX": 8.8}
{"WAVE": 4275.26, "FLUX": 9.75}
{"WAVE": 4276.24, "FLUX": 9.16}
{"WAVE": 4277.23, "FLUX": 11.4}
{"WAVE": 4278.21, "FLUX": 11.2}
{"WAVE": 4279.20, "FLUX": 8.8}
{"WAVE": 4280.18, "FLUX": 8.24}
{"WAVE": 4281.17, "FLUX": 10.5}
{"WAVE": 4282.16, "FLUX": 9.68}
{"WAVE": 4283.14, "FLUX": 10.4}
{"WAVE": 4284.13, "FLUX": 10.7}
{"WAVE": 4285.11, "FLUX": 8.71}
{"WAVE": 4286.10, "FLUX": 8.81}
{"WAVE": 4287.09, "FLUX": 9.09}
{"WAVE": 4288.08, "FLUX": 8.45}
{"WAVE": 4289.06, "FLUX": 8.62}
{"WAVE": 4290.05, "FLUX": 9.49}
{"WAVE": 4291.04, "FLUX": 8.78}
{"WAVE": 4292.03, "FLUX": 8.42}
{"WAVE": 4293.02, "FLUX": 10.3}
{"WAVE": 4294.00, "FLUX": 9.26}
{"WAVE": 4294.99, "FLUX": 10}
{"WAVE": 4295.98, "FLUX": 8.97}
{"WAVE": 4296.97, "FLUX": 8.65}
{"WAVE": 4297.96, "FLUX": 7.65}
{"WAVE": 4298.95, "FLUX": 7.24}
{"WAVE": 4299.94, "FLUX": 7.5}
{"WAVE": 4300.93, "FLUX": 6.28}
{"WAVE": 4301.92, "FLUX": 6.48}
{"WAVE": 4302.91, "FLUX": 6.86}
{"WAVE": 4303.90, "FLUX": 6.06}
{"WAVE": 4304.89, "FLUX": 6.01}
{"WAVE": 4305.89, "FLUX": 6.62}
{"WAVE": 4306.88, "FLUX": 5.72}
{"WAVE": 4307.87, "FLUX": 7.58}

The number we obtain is 9.25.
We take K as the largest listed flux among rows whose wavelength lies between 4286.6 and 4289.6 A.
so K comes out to 9.09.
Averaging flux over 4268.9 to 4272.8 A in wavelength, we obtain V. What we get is 8.62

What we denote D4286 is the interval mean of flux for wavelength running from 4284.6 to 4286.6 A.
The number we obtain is 8.78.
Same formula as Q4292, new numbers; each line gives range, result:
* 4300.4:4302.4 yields 6.4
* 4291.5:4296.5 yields 9.39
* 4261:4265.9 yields 11.4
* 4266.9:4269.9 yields 9.12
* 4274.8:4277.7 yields 10.1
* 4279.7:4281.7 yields 9.34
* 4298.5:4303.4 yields 6.87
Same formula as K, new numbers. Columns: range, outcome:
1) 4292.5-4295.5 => 10.3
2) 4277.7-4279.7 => 11.2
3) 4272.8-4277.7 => 11.4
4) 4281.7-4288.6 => 10.7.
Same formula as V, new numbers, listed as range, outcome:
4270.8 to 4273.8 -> 8.62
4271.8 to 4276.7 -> 8.96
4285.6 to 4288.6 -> 8.78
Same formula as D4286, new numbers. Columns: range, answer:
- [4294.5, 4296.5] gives 9.47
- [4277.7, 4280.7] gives 9.44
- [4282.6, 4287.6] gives 9.54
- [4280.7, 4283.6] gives 10.2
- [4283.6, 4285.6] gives 9.73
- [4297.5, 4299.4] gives 7.45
